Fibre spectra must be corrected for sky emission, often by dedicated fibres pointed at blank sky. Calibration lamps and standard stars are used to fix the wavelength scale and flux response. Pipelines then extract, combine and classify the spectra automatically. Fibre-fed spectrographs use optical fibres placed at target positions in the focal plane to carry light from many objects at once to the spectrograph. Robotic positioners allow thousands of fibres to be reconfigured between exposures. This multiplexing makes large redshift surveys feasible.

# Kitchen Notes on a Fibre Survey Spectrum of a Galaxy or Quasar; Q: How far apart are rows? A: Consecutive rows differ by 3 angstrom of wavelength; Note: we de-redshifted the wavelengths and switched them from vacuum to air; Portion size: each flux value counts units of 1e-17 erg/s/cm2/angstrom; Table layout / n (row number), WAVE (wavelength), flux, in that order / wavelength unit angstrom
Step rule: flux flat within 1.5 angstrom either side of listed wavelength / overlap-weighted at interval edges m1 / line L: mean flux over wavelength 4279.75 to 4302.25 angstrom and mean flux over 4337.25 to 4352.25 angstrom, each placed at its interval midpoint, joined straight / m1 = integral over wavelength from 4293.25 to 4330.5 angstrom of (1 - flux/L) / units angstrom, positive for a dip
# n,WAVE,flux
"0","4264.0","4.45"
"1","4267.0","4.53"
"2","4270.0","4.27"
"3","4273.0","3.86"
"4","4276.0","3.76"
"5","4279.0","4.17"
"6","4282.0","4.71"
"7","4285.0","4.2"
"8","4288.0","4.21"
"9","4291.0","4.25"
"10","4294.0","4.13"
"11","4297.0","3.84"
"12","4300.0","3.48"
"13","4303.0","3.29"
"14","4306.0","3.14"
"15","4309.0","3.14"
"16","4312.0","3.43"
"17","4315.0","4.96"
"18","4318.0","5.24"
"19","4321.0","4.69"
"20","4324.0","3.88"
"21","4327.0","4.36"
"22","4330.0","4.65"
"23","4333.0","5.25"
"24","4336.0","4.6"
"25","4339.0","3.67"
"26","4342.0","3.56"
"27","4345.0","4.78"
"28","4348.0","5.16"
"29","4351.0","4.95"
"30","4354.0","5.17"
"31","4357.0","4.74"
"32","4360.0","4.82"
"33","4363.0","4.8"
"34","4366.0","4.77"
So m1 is 2.0 angstrom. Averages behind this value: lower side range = 4.09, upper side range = 4.42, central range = 4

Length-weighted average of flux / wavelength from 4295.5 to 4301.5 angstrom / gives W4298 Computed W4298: 3.66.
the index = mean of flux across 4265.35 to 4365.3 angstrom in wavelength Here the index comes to 4.3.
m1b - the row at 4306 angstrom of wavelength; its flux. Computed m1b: 3.14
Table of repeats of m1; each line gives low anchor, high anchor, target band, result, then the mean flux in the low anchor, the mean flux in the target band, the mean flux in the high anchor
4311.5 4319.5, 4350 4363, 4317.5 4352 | 1.77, 4.68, 4.54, 4.91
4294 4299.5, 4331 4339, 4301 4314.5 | 2.34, 3.85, 3.39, 4.67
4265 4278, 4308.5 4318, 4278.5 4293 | -0.65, 4.12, 4.31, 4.14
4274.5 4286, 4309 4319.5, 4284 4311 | 3.45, 4.21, 3.73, 4.34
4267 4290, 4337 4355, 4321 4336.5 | -0.39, 4.19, 4.56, 4.53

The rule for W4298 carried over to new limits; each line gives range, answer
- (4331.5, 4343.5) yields 4.27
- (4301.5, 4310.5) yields 3.19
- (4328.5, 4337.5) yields 4.83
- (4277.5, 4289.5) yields 4.32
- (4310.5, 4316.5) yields 4.2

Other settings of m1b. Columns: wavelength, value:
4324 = 3.88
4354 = 5.17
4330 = 4.65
